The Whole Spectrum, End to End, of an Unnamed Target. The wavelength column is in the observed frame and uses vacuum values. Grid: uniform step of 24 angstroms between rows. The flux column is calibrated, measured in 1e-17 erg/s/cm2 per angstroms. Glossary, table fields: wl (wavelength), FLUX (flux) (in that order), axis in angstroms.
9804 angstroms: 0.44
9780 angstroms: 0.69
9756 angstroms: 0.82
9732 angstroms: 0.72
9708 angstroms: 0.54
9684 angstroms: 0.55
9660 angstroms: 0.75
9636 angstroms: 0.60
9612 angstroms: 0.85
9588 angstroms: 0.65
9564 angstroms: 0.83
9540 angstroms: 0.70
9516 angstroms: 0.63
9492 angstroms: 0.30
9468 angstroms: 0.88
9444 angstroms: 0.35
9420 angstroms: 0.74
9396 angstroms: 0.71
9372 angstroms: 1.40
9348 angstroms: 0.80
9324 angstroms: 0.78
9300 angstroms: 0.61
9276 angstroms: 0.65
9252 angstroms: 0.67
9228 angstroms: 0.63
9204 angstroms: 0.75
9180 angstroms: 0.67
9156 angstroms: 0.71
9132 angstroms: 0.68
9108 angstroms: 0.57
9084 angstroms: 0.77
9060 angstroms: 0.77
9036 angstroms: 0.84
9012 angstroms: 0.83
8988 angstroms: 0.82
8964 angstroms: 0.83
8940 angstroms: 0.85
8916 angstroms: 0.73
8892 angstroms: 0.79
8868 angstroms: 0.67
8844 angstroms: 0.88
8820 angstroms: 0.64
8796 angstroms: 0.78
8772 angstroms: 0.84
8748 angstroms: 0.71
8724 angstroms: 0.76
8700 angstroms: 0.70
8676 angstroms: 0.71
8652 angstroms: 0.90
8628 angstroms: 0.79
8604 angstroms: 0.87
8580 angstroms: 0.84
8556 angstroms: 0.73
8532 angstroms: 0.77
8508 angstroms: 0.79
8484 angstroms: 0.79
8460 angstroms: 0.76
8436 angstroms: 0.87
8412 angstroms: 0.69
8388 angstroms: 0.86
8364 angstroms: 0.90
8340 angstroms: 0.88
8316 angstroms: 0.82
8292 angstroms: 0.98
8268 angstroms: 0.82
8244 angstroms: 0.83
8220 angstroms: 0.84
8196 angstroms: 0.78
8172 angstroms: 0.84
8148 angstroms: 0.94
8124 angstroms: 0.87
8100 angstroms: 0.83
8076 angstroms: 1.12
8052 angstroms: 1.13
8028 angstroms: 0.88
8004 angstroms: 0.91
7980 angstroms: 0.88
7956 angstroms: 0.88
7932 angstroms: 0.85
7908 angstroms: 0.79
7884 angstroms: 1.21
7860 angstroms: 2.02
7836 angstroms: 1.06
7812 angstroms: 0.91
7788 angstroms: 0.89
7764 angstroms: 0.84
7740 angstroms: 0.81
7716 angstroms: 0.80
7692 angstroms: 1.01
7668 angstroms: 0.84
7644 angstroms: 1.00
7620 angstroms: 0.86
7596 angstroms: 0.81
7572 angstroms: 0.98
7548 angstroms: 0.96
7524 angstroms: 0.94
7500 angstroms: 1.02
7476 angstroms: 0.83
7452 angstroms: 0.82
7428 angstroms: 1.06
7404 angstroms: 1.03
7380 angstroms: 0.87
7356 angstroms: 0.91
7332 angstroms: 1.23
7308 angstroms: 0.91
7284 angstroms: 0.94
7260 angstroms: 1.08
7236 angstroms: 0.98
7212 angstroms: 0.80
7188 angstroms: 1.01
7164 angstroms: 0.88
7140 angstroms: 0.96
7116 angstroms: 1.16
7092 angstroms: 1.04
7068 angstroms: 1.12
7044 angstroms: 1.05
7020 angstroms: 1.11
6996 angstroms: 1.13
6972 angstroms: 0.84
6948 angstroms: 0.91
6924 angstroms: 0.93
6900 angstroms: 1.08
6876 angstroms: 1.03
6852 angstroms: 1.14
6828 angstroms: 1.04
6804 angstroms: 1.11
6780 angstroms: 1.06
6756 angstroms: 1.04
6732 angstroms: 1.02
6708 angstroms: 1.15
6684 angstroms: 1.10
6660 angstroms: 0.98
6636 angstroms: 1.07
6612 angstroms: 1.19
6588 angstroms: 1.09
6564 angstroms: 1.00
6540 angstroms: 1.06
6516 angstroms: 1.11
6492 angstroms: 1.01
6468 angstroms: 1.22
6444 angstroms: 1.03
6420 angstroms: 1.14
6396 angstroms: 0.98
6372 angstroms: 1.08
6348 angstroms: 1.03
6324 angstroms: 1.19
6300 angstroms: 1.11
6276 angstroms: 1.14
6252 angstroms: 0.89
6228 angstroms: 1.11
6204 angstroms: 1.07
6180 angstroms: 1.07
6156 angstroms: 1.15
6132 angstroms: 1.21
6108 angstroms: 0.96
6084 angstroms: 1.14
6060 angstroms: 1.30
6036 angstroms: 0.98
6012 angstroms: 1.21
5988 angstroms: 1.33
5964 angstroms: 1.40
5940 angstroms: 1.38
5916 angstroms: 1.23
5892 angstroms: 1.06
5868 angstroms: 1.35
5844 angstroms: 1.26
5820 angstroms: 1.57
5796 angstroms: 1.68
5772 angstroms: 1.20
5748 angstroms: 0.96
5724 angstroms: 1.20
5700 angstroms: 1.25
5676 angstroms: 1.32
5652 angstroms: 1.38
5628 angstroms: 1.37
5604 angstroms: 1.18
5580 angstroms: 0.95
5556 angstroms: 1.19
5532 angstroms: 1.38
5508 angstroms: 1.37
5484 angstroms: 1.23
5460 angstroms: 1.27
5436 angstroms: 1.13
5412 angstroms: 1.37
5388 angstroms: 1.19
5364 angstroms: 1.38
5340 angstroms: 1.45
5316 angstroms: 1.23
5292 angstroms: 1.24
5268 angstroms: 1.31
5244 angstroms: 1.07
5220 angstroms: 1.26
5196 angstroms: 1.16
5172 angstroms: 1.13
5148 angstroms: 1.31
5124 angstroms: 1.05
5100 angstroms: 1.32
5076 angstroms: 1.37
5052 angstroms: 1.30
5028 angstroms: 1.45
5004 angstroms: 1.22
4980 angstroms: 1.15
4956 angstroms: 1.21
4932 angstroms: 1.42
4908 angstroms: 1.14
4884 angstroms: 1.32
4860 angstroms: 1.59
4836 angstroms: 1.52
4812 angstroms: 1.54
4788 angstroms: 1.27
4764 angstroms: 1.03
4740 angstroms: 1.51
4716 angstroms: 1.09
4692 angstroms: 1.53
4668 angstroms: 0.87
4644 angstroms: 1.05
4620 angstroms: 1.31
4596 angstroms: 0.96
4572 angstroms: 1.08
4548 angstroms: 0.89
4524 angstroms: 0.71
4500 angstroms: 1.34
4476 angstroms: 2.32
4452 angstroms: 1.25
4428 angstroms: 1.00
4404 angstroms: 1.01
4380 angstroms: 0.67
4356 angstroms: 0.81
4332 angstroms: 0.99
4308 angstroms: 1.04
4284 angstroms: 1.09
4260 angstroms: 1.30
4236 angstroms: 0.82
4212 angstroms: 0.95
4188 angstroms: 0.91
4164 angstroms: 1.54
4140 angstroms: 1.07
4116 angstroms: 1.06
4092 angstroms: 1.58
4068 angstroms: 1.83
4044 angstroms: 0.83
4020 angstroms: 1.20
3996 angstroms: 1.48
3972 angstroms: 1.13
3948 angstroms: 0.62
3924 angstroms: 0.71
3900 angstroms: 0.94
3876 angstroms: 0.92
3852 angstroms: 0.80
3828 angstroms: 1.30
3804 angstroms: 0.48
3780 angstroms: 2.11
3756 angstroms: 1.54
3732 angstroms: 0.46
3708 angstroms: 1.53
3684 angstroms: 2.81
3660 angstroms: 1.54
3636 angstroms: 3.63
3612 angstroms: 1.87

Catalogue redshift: 0.198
